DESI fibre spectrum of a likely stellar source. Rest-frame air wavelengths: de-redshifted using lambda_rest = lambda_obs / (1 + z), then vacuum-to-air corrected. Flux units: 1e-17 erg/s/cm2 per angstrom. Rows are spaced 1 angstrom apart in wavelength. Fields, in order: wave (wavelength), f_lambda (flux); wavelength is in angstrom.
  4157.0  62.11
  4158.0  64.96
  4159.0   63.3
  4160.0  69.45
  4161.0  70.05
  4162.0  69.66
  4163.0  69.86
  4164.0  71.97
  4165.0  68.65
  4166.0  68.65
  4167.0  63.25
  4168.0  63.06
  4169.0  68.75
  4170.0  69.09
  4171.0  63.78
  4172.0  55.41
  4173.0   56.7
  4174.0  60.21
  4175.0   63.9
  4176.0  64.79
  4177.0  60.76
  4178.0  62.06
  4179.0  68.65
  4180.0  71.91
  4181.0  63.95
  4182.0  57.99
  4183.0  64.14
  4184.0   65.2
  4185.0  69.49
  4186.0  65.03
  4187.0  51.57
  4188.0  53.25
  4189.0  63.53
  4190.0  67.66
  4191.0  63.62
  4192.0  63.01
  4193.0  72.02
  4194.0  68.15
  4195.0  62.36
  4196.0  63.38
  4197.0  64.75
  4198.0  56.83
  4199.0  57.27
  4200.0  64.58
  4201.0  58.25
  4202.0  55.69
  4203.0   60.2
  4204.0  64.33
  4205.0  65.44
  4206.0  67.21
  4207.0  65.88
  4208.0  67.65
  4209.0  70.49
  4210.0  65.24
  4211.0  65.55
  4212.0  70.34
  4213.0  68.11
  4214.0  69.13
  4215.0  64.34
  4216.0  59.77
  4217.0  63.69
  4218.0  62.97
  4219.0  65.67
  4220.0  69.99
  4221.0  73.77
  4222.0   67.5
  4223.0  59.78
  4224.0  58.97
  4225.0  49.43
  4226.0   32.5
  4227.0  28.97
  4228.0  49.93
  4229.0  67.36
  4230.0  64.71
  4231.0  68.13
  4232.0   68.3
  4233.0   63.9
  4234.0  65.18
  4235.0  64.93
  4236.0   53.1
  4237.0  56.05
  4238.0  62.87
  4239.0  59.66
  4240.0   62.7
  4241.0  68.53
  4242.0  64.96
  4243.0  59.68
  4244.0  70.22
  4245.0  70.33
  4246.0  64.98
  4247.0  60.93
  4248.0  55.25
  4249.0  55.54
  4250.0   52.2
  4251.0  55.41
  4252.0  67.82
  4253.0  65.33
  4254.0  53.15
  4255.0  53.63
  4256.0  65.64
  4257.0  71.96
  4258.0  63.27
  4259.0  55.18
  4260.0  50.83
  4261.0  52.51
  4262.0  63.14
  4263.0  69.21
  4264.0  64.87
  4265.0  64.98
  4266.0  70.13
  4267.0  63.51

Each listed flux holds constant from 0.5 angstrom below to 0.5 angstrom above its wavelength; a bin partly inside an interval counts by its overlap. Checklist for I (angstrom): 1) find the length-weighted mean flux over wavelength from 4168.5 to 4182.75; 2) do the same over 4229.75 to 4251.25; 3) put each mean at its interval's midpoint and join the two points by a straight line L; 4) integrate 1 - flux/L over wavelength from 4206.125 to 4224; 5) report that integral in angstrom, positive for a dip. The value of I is -1.0 angstrom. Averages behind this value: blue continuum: 63.4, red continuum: 62.2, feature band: 66.3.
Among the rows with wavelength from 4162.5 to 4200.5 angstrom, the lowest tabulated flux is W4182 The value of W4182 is 51.57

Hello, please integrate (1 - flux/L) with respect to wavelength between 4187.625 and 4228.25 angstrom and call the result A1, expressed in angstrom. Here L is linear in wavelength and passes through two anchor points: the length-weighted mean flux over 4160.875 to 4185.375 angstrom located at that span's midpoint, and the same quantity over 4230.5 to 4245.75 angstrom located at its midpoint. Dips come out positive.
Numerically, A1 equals 1.53 angstrom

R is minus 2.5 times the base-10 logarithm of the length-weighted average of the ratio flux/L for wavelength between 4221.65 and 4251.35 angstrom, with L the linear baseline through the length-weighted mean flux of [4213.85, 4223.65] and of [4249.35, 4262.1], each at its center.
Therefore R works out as 0.05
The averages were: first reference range 65.4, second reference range 59.1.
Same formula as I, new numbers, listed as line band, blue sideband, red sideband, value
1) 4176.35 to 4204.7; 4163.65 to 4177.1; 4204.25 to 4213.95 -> 1.3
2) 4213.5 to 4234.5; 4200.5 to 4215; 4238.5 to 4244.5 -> 1.3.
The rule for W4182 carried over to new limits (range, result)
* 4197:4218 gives 55.69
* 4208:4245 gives 28.97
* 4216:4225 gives 49.43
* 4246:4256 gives 52.2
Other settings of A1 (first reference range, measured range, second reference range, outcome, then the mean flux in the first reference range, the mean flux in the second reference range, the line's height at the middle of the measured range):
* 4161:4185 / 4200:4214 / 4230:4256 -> -0.35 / 65.1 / 61.8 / 63.5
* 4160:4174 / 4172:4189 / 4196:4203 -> 0.30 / 66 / 59.9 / 63.4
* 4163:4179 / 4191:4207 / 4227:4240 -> -0.06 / 64.4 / 60.8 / 62.8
